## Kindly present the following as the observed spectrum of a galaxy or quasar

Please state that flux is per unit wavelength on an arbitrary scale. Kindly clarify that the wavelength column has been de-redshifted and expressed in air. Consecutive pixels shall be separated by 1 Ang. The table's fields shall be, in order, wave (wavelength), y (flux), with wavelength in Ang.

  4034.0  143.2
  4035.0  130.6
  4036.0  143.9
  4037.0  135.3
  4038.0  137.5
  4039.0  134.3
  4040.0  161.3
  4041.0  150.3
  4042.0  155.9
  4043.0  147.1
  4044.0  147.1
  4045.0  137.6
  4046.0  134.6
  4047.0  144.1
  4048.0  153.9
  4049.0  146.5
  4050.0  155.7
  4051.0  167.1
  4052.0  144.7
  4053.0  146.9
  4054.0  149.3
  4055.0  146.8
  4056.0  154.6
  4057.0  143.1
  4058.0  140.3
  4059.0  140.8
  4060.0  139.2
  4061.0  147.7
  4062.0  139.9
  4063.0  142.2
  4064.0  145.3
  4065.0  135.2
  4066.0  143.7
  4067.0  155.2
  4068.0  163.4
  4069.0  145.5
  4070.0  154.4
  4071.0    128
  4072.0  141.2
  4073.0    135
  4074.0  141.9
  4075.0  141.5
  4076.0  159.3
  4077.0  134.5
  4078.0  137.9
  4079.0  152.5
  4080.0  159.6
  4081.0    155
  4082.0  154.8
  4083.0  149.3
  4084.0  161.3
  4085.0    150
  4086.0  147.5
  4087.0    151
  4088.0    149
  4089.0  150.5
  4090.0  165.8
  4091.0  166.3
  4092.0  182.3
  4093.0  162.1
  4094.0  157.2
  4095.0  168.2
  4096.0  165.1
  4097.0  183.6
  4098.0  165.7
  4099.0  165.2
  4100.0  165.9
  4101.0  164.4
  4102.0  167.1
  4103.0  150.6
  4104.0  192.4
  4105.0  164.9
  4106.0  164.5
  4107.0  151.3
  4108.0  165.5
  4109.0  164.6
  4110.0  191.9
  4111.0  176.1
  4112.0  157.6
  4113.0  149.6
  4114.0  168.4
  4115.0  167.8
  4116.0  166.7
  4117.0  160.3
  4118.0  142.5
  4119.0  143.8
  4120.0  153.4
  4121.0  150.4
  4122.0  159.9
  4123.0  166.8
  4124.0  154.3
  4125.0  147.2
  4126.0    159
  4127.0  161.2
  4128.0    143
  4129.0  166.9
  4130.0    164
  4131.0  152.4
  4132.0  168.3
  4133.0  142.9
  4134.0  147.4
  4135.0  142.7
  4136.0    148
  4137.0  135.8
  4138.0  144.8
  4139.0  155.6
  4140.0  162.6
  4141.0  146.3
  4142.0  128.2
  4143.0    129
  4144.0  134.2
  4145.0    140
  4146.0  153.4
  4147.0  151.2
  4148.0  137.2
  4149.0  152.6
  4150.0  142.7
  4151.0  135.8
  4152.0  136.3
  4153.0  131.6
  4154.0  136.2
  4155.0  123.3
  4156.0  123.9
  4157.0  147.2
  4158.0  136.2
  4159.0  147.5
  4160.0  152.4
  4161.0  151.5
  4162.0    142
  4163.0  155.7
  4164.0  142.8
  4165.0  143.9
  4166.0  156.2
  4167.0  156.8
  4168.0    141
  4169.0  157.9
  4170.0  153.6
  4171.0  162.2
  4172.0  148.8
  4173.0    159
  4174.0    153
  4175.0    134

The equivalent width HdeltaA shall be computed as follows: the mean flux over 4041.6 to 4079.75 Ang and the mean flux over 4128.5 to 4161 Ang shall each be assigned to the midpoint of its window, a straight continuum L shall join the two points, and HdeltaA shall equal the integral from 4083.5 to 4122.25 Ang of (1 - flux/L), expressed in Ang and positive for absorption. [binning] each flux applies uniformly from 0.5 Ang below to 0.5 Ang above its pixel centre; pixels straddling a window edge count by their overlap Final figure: -4.6 Ang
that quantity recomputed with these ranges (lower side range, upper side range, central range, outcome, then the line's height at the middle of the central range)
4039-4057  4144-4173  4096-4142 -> -3.9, 146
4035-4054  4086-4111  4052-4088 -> 2.0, 155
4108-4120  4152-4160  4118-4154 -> 0.2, 149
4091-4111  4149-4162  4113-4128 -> 0.1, 158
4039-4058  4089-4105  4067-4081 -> 1.1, 159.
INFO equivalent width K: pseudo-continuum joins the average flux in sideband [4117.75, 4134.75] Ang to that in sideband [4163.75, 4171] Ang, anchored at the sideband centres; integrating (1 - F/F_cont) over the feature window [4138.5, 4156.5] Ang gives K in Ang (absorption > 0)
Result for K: 1.5 Ang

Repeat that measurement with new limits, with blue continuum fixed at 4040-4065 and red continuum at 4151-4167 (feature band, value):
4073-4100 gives -2.1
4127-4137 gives -0.6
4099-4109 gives -1.4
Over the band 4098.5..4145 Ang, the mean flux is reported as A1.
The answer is 156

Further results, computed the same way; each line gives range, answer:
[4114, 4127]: 157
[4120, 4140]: 153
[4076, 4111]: 161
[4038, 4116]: 154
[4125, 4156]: 145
